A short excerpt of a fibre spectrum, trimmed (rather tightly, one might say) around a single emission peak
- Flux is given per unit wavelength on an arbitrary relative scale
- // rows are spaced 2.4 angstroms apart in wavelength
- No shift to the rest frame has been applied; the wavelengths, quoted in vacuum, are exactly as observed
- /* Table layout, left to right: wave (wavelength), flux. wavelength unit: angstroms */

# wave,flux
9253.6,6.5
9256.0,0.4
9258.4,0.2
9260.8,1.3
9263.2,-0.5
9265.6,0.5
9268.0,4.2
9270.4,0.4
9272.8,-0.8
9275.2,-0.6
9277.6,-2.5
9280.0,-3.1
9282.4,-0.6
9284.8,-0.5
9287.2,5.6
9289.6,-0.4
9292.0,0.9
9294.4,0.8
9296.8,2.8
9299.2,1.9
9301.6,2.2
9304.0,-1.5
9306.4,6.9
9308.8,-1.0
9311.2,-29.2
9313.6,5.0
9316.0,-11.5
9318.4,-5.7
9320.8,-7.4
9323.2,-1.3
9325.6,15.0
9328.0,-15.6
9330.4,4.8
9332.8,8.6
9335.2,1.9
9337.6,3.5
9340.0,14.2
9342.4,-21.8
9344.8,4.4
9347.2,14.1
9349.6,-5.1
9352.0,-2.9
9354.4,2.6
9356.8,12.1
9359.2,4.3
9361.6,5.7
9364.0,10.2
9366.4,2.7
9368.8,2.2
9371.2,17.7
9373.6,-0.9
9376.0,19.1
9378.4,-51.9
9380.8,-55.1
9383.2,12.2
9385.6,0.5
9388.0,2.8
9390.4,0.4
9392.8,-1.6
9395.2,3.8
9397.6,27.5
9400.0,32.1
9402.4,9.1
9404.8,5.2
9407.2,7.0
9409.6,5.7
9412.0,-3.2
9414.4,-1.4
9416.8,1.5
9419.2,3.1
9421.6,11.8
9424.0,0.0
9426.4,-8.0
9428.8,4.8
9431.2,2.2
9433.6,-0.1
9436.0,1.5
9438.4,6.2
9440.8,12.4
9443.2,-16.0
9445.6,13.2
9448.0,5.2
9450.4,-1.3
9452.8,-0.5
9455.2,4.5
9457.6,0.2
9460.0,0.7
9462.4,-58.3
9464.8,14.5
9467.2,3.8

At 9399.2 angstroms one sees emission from H-beta 4861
